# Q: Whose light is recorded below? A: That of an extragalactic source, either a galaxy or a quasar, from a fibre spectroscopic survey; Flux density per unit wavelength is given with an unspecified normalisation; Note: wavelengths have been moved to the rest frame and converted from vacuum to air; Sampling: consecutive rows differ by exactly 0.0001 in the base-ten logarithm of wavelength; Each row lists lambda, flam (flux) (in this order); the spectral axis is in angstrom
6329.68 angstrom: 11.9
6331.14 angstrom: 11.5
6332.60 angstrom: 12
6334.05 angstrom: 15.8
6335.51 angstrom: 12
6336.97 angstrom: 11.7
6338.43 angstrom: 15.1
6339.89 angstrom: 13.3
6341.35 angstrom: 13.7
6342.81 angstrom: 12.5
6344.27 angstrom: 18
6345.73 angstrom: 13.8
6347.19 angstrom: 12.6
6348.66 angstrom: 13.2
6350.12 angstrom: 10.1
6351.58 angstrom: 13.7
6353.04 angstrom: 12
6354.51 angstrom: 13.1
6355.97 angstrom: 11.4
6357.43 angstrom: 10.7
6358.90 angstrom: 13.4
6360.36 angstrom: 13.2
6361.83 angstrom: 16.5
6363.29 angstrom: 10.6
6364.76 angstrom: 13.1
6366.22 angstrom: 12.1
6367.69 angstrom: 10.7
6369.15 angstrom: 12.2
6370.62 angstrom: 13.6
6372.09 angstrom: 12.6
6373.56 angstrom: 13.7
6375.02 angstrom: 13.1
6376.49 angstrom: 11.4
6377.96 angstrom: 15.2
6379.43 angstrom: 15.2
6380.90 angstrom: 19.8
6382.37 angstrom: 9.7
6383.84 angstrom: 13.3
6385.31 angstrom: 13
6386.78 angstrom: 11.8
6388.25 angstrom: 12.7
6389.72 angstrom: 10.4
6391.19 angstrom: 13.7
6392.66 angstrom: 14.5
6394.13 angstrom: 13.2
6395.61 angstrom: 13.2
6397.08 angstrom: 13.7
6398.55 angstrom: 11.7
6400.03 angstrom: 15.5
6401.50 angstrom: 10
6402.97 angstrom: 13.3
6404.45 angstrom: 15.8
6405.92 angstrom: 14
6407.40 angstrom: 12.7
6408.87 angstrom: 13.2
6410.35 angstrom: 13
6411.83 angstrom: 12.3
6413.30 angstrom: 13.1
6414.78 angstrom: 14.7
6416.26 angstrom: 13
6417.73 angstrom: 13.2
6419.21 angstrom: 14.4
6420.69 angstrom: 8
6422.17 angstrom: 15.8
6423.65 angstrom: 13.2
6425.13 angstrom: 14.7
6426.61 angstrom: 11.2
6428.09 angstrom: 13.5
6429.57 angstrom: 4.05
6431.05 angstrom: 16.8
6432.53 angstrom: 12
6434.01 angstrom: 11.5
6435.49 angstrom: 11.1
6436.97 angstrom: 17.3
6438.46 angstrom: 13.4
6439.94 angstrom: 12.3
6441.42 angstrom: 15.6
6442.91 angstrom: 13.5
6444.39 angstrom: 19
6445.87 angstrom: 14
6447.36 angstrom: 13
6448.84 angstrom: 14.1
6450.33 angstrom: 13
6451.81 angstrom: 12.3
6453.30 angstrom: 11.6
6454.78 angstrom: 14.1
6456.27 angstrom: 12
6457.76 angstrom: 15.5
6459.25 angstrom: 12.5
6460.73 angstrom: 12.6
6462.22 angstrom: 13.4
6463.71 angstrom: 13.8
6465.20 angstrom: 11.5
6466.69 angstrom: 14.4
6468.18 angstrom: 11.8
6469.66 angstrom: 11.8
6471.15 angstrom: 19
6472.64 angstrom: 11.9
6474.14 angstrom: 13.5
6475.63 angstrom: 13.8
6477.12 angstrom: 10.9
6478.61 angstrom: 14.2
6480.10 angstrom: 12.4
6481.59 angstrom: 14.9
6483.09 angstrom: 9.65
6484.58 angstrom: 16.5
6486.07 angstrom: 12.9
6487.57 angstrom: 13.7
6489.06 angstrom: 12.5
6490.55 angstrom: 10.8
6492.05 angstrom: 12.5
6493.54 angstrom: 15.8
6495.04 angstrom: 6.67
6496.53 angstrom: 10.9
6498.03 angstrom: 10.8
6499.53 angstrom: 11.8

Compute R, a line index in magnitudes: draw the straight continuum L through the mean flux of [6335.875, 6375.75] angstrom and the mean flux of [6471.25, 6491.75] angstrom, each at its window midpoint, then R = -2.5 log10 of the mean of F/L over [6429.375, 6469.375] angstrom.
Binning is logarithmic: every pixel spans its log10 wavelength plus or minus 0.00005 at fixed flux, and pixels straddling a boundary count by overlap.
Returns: -0.02 mag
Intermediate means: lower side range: 12.9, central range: 13.3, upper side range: 13.1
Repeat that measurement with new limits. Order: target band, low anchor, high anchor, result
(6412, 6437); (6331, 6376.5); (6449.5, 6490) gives 0.04 mag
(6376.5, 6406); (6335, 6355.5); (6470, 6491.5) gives -0.02 mag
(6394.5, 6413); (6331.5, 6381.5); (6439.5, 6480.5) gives 0.01 mag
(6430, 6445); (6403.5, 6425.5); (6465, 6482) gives -0.05 mag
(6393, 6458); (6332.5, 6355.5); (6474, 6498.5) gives -0.03 mag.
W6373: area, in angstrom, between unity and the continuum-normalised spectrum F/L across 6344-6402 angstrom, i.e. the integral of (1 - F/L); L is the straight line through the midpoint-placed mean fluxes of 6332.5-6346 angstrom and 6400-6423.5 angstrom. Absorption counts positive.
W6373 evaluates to 2.3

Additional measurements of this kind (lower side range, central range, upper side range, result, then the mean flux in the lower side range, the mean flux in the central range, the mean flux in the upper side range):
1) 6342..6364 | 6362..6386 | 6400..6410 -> 0.0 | 13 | 13.2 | 13.3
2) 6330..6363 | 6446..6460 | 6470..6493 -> 0.1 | 13.1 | 13.2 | 13.3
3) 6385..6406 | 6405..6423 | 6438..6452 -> 0.4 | 13.1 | 13.1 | 14.1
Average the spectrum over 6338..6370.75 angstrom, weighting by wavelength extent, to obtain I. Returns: 13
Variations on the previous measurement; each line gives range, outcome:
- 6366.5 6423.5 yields 13.2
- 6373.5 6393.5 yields 13.4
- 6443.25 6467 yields 13.5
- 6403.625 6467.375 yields 13.3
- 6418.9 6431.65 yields 12.3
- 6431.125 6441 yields 13.3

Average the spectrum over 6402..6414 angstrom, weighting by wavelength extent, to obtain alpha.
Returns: 13.4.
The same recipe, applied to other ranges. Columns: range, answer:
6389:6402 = 12.9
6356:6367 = 12.7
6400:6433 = 12.9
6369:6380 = 13.4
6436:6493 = 13.5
